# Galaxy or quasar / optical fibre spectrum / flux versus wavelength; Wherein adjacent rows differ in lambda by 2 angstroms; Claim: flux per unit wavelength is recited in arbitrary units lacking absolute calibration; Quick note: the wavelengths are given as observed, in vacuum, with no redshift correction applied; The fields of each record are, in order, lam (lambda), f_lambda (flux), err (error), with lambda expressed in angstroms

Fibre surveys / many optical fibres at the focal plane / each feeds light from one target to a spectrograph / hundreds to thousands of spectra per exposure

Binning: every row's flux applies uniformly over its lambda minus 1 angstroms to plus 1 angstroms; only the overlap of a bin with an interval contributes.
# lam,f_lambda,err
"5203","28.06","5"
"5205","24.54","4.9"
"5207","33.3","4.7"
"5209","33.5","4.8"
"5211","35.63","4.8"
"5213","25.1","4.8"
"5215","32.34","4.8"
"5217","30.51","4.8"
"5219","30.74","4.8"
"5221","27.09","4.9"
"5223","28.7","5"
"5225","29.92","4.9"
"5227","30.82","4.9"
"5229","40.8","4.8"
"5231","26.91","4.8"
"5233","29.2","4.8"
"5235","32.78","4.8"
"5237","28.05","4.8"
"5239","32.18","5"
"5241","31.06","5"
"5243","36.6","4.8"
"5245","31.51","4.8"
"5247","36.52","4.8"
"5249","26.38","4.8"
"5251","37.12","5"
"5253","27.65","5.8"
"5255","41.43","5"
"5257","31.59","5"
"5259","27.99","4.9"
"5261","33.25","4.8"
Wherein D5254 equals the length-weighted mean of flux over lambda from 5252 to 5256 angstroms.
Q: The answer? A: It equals 34.5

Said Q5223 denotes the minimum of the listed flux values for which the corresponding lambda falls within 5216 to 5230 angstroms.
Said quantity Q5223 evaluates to 27.09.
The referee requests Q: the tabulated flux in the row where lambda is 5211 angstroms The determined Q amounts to 35.63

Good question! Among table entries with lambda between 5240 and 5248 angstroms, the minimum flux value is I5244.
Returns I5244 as 31.06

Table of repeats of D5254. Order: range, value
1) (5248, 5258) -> 32.8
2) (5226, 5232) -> 32.8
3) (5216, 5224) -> 29.3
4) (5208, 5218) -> 31.4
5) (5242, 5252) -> 33.6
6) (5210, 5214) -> 30.4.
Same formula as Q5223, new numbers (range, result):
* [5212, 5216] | 25.1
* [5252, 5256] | 27.65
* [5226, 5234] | 26.91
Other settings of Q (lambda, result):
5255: 41.43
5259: 27.99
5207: 33.3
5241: 31.06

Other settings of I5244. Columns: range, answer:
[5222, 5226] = 28.7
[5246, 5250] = 26.38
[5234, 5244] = 28.05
